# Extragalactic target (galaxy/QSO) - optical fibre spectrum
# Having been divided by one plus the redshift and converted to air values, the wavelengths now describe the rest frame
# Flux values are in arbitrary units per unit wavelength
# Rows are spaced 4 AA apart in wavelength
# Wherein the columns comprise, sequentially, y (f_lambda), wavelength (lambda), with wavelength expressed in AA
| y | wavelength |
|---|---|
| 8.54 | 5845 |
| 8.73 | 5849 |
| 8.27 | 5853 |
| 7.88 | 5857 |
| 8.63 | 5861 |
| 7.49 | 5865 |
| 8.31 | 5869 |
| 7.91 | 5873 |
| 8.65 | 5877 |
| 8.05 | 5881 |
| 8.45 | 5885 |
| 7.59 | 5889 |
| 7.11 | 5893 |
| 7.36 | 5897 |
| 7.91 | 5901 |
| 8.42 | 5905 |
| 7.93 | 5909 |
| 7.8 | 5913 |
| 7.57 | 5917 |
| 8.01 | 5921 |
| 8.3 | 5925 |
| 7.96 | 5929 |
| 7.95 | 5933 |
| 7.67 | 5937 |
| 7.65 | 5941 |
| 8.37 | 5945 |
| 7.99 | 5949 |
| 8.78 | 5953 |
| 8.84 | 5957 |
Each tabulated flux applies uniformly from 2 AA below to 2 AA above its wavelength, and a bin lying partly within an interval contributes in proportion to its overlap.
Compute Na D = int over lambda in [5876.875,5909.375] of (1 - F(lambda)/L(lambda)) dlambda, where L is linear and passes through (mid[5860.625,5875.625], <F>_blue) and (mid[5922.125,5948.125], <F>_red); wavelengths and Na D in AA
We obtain 0.50 AA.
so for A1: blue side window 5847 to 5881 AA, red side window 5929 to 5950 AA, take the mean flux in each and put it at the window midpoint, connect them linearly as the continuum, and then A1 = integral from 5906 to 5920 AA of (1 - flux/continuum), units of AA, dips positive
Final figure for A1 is 0.3 AA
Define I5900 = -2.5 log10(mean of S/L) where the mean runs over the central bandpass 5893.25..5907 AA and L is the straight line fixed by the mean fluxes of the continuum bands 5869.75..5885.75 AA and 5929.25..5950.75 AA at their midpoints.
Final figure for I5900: 0.05 mag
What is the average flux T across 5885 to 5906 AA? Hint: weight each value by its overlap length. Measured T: 7.72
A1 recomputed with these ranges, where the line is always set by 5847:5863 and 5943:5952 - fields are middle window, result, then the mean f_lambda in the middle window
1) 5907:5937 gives 1.3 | 7.91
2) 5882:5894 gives 0.8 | 7.79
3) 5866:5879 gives 0.2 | 8.23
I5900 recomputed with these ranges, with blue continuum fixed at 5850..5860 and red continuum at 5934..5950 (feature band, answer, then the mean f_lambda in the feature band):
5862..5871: 0.02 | 7.98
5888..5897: 0.11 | 7.33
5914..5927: 0.01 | 7.95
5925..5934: -0.01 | 8.03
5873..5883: -0.02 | 8.26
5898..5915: 0.01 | 7.98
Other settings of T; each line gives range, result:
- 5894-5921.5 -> 7.82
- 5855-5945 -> 7.95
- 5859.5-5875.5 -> 8.09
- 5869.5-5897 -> 7.94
